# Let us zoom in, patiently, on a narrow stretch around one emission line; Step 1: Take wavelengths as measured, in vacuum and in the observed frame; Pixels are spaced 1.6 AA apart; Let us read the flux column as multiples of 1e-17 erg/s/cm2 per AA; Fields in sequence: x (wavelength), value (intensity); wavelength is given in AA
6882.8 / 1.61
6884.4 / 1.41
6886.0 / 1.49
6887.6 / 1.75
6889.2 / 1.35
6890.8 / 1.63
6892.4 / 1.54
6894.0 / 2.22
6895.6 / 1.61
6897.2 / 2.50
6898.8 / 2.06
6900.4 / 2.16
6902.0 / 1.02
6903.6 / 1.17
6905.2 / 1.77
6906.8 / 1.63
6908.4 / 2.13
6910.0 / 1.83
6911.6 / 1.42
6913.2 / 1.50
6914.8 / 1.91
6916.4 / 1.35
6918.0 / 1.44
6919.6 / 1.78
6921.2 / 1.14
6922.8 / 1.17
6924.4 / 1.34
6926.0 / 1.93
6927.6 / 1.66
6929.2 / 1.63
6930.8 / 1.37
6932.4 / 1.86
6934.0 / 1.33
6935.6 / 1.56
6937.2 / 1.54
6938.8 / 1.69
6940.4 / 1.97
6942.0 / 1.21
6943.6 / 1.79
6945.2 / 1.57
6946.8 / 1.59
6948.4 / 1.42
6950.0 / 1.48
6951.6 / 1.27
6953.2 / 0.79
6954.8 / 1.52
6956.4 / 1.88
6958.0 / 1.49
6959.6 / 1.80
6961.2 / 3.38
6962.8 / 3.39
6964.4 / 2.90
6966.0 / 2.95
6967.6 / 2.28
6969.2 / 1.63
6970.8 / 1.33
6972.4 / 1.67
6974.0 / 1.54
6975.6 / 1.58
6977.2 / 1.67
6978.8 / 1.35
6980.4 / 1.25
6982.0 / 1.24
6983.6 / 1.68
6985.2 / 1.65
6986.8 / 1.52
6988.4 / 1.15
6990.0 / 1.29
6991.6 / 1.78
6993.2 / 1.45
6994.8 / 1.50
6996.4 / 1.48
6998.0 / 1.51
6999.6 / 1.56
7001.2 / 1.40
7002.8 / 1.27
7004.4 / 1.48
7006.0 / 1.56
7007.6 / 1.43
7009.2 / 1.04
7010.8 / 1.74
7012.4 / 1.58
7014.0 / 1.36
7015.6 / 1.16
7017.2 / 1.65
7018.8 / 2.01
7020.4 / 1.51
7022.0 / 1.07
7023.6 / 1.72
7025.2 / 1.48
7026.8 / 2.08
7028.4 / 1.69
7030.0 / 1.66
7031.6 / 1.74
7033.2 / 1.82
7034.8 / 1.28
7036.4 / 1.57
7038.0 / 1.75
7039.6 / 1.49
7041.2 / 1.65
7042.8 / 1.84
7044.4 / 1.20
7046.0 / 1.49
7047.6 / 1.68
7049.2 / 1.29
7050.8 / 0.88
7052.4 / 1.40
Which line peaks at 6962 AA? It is [O III]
